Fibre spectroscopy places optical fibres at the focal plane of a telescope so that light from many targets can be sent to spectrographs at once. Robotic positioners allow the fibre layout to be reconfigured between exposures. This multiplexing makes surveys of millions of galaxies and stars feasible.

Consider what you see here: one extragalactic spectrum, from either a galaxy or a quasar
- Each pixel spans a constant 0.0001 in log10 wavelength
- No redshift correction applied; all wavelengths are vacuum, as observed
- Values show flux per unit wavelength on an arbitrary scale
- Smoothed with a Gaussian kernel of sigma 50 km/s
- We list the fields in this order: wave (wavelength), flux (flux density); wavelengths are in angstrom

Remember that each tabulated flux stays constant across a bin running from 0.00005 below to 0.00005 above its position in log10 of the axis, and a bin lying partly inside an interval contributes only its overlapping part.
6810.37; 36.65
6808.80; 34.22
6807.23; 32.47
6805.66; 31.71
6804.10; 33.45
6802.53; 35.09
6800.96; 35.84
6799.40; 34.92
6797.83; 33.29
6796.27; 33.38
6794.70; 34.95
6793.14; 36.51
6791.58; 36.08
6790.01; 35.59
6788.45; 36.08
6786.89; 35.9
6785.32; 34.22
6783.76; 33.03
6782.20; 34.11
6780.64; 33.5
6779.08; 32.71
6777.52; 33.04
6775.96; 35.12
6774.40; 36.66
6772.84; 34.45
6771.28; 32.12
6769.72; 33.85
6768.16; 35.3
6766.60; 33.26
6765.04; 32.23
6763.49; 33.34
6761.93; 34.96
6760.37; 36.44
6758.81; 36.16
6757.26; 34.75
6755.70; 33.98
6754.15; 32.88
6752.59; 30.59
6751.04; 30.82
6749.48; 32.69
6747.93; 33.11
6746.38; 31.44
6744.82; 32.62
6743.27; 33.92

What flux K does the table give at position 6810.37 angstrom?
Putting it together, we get 36.65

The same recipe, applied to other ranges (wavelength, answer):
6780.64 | 33.5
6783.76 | 33.03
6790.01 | 35.59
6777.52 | 33.04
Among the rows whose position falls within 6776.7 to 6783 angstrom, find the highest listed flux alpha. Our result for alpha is 34.11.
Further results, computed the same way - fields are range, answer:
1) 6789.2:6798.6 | 36.51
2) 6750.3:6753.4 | 30.82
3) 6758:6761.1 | 36.44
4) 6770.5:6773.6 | 34.45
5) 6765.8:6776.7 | 36.66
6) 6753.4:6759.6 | 36.16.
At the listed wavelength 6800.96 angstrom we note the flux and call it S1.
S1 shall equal 35.84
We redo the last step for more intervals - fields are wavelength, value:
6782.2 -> 34.11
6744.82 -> 32.62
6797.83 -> 33.29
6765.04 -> 32.23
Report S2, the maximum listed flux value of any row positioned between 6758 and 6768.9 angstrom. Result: 36.44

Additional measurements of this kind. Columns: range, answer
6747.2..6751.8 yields 33.11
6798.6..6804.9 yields 35.84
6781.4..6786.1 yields 34.22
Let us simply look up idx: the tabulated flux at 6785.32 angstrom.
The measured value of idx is 34.22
